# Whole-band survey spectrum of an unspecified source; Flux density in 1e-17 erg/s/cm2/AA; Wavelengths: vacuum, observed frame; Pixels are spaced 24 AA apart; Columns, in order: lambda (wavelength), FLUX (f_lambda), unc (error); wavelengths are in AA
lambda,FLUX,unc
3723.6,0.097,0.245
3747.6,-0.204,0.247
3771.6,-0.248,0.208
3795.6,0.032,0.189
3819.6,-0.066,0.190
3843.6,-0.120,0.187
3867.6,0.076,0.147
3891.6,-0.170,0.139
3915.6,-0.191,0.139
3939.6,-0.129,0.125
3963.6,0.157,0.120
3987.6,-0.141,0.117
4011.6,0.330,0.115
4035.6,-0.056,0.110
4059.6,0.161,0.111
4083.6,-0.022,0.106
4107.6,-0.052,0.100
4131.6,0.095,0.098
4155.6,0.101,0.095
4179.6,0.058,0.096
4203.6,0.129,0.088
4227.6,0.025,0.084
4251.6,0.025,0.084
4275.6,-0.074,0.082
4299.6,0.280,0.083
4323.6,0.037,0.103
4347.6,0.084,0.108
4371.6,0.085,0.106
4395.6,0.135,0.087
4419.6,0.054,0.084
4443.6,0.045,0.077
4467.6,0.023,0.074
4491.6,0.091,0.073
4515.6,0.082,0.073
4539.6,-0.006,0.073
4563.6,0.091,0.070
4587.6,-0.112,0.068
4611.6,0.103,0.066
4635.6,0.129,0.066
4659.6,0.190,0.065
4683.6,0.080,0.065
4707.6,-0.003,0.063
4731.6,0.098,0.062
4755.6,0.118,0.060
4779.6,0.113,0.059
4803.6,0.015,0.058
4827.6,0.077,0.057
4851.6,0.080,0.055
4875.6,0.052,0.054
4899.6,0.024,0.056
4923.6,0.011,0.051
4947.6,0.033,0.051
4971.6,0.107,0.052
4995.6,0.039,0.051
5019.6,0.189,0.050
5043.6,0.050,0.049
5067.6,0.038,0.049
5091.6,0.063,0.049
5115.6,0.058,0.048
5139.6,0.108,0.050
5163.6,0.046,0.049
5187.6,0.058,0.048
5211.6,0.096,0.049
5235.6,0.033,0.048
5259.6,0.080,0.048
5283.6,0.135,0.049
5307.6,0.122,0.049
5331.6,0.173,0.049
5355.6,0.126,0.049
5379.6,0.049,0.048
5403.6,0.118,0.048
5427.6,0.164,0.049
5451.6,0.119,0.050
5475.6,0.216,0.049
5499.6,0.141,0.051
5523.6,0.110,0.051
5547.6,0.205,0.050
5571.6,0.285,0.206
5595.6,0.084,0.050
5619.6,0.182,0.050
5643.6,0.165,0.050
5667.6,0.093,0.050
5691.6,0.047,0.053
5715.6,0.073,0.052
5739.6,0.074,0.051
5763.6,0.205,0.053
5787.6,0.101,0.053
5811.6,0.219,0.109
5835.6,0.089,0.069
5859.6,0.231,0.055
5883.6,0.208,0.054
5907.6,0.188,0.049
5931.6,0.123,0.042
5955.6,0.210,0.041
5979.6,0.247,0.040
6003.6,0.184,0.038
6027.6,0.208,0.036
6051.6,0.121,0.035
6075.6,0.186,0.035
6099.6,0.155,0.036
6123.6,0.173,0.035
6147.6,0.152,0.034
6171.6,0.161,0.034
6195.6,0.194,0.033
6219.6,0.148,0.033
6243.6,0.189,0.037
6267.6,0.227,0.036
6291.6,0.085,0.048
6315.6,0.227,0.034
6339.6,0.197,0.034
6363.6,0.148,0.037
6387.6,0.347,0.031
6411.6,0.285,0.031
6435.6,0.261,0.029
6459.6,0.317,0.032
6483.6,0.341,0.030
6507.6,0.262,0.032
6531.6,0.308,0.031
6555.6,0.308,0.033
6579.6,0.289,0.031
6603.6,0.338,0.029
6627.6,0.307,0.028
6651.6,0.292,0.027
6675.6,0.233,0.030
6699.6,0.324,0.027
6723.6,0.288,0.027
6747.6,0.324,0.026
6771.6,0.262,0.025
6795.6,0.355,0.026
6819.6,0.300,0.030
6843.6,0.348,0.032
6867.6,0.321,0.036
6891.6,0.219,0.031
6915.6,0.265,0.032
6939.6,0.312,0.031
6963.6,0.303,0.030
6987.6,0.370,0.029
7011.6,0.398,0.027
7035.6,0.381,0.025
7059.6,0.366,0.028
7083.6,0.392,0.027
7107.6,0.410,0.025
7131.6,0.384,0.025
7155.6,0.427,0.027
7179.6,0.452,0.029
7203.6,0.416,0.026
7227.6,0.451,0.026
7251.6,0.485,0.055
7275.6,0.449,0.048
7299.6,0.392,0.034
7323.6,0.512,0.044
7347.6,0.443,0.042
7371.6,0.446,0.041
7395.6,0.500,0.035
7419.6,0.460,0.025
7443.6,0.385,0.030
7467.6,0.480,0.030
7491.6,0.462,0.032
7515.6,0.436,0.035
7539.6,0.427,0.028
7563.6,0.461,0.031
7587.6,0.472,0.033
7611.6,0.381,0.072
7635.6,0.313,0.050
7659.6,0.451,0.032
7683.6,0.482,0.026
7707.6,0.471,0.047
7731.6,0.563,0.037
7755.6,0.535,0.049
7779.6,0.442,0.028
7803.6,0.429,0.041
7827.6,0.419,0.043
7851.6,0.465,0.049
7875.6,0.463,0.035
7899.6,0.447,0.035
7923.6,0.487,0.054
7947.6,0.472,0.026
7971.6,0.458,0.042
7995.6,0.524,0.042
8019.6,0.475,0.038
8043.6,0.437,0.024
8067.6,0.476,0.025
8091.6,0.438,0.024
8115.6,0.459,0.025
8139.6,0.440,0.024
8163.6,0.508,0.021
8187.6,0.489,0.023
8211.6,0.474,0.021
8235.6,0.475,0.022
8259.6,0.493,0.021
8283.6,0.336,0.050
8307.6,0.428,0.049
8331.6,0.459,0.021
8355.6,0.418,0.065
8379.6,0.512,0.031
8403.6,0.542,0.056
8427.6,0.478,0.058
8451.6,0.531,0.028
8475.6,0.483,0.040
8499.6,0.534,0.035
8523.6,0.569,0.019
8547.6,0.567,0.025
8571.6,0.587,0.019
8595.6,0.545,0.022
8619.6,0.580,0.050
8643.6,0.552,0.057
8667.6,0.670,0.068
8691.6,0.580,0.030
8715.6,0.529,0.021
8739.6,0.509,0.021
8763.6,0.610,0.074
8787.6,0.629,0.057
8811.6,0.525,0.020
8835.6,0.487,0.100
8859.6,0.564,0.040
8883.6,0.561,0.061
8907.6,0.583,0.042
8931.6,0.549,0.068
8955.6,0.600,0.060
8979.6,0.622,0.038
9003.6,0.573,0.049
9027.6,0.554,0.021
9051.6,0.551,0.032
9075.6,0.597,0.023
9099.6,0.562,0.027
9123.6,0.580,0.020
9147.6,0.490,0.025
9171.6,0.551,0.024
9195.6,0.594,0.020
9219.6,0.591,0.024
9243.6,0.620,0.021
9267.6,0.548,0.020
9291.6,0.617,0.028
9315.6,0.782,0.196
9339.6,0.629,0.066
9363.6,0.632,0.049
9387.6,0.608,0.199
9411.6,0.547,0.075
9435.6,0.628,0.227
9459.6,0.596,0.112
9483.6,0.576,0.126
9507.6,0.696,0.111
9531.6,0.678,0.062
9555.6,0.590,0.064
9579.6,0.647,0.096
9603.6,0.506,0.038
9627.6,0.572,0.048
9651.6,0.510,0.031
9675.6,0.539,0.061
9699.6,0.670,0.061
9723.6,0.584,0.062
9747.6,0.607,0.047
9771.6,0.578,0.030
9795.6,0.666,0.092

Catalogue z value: 0.60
